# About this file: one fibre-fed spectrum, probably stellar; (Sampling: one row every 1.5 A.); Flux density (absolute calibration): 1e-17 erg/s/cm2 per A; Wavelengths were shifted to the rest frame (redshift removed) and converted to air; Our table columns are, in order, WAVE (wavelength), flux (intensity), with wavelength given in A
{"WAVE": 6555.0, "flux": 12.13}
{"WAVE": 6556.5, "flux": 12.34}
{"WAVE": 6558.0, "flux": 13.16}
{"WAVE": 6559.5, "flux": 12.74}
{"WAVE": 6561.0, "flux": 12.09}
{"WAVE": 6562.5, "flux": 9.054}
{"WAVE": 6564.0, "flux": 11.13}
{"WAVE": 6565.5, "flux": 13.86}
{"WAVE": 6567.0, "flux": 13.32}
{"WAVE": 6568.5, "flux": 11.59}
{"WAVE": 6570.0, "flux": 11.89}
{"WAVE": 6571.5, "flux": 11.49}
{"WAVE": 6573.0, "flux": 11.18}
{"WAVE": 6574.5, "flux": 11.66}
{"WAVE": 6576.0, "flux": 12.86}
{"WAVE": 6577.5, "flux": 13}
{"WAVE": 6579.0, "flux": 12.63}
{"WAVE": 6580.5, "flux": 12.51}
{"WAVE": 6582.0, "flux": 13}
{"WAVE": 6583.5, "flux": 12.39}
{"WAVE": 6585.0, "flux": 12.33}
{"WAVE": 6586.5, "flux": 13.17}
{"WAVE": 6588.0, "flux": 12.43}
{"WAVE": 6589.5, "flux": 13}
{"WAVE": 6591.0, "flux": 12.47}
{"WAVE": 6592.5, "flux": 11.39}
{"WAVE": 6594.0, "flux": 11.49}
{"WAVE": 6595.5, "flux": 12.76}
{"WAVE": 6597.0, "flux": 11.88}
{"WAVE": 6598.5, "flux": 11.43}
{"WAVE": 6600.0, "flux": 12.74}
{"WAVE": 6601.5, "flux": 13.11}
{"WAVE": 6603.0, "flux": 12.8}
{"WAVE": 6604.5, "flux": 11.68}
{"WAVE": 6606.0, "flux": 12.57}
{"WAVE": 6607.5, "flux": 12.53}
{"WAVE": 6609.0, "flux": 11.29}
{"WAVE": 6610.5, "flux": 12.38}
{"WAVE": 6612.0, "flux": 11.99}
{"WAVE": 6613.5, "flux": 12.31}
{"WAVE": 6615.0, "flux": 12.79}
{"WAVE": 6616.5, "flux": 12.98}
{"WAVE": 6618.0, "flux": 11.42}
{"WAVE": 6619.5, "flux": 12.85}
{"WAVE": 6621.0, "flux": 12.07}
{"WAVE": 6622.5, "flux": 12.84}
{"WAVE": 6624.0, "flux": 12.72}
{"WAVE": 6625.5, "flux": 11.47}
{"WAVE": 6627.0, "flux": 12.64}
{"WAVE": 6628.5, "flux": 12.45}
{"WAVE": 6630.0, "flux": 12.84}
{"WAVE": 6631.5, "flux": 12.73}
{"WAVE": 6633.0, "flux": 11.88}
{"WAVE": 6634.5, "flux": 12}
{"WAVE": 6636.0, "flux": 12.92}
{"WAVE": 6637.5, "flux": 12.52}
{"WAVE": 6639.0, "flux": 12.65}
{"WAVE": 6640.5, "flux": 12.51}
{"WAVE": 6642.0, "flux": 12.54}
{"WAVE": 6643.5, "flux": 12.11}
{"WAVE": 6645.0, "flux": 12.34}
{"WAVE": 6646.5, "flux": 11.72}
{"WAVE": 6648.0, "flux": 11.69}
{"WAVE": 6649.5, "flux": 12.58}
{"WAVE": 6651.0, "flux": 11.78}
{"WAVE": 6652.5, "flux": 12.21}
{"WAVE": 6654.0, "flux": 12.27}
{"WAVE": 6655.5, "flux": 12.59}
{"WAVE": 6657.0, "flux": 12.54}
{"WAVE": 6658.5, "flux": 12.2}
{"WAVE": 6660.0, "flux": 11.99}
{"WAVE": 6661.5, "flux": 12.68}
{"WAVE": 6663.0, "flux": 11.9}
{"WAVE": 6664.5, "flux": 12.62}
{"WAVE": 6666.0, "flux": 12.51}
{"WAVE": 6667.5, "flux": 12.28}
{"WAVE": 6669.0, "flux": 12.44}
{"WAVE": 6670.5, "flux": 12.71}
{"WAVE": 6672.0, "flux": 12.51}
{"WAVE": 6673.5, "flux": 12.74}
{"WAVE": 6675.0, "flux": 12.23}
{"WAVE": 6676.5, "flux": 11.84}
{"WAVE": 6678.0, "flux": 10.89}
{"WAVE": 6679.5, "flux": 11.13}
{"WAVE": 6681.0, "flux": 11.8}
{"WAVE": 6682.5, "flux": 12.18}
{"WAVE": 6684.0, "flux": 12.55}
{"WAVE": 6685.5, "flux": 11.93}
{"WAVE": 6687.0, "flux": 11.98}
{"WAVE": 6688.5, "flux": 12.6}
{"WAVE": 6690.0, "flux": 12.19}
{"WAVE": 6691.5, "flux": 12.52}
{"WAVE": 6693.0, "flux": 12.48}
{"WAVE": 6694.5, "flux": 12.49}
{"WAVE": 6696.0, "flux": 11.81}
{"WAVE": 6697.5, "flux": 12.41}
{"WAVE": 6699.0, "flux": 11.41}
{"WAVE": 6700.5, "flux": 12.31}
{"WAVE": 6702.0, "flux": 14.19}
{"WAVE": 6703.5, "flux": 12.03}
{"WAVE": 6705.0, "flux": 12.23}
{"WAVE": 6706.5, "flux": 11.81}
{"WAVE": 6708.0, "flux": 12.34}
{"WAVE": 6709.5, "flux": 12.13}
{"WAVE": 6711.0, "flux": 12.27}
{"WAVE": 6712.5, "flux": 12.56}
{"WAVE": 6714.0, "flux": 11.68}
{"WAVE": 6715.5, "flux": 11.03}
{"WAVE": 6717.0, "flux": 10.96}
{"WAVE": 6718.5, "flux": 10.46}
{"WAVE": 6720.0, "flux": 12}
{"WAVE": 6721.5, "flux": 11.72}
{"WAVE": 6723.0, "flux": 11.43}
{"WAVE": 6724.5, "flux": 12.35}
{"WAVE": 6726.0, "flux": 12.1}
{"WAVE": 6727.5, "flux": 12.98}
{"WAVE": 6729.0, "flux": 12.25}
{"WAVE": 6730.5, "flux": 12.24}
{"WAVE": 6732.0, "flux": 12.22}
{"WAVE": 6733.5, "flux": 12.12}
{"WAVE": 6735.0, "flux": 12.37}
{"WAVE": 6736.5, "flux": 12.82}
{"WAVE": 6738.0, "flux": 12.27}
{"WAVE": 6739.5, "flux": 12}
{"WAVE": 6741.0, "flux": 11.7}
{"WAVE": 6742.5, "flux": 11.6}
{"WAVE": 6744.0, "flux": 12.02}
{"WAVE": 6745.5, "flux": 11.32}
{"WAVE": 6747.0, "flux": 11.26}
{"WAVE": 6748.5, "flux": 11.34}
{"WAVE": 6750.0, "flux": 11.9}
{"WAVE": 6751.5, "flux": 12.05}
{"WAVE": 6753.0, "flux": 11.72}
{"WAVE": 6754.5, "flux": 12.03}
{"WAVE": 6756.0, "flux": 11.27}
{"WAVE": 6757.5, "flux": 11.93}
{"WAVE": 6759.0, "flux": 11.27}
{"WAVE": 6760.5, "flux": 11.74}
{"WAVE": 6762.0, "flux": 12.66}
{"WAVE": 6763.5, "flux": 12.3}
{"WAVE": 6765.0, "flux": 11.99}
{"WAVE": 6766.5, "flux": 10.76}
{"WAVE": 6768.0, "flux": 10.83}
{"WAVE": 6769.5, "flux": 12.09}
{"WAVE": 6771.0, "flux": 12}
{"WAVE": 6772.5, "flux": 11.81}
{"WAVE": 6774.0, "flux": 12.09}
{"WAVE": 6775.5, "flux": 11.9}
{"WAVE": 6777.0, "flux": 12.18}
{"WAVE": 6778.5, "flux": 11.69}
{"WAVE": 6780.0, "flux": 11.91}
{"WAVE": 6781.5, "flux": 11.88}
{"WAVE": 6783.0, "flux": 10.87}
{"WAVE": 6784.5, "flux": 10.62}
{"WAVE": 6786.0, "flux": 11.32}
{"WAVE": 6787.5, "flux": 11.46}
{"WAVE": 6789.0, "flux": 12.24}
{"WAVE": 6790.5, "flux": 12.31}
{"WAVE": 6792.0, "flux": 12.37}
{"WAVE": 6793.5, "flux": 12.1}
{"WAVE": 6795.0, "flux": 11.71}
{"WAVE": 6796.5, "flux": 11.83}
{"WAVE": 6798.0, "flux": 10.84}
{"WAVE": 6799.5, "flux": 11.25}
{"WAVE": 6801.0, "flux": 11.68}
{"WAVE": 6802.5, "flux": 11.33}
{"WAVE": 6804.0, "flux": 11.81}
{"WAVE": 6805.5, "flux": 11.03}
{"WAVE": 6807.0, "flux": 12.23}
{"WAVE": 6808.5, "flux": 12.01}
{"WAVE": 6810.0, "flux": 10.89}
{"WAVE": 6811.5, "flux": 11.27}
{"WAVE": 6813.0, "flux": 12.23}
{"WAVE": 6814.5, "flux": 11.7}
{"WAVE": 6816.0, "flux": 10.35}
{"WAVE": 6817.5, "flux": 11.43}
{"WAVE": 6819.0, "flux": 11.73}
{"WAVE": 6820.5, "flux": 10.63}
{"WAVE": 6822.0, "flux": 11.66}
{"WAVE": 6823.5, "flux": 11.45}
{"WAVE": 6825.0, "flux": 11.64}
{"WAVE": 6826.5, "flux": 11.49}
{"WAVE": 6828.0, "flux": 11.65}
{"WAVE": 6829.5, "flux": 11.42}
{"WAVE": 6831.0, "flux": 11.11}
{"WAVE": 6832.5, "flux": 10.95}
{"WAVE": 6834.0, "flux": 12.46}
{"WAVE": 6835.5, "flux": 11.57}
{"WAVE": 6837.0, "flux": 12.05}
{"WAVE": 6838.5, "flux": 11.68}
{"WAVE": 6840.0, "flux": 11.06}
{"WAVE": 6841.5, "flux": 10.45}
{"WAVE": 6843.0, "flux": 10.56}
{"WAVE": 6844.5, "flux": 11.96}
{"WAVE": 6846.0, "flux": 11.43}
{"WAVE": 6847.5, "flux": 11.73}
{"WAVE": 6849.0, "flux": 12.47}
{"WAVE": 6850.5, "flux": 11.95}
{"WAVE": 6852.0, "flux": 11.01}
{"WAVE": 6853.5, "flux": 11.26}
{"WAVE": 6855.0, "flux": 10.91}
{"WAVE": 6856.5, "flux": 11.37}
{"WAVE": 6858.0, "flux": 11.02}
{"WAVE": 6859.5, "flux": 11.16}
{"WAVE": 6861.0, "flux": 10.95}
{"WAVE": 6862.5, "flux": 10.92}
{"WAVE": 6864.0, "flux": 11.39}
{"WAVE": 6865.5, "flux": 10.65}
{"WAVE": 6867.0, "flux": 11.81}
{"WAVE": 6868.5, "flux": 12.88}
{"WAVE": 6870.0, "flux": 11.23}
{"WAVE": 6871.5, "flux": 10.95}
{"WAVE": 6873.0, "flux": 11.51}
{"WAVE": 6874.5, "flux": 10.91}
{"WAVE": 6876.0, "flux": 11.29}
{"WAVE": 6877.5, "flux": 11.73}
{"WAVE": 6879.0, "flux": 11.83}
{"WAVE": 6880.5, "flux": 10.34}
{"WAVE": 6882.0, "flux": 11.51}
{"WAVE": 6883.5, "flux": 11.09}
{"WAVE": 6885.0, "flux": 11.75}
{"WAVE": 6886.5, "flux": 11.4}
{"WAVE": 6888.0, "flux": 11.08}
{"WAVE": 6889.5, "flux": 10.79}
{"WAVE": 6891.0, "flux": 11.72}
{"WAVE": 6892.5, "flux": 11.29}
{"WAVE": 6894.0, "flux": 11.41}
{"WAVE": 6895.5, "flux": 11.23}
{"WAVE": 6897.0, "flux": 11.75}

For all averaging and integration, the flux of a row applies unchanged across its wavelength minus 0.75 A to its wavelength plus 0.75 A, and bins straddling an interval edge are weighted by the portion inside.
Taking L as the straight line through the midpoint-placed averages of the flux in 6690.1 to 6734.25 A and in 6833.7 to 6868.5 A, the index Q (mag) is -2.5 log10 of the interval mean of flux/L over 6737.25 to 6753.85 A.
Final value 0.02 mag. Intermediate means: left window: 12.1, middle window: 11.7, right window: 11.4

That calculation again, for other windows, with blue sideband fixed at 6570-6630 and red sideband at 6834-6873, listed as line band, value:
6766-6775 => 0.007 mag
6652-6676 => -0.027 mag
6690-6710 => -0.032 mag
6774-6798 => -0.009 mag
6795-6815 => 0.003 mag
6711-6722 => 0.034 mag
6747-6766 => -0.005 mag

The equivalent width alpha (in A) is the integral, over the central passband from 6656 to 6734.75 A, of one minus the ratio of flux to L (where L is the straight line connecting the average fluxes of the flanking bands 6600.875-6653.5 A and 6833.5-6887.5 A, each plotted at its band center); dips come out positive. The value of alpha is -0.5 A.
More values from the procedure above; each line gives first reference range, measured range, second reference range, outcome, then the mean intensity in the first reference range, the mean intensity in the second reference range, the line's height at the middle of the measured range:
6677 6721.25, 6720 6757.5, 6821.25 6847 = -0.4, 12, 11.4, 11.8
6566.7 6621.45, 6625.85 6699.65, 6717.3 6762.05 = -0.9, 12.3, 11.9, 12.1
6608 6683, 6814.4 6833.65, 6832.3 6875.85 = 0.3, 12.3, 11.4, 11.5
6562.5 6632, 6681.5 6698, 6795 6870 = -0.4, 12.3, 11.4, 12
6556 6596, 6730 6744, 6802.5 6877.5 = -0.5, 12.3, 11.4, 11.7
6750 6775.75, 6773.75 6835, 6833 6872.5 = 0.2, 11.8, 11.4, 11.6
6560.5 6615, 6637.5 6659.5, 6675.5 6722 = -0.3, 12.2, 12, 12.1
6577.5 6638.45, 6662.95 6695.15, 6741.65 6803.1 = -0.3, 12.4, 11.7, 12.1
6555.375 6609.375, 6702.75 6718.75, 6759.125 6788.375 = 0.1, 12.3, 11.7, 11.9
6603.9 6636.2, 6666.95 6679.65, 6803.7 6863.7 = 0.0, 12.3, 11.4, 12.1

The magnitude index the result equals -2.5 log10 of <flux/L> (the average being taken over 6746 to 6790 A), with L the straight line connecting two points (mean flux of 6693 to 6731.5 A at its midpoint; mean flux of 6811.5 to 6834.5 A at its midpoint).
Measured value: 0.00 mag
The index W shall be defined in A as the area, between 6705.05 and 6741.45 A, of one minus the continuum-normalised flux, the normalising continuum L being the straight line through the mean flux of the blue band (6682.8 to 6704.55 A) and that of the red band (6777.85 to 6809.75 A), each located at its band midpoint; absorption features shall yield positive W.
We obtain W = 0.4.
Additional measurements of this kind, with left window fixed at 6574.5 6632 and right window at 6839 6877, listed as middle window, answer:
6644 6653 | 0.1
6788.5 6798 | -0.3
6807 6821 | 0.1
